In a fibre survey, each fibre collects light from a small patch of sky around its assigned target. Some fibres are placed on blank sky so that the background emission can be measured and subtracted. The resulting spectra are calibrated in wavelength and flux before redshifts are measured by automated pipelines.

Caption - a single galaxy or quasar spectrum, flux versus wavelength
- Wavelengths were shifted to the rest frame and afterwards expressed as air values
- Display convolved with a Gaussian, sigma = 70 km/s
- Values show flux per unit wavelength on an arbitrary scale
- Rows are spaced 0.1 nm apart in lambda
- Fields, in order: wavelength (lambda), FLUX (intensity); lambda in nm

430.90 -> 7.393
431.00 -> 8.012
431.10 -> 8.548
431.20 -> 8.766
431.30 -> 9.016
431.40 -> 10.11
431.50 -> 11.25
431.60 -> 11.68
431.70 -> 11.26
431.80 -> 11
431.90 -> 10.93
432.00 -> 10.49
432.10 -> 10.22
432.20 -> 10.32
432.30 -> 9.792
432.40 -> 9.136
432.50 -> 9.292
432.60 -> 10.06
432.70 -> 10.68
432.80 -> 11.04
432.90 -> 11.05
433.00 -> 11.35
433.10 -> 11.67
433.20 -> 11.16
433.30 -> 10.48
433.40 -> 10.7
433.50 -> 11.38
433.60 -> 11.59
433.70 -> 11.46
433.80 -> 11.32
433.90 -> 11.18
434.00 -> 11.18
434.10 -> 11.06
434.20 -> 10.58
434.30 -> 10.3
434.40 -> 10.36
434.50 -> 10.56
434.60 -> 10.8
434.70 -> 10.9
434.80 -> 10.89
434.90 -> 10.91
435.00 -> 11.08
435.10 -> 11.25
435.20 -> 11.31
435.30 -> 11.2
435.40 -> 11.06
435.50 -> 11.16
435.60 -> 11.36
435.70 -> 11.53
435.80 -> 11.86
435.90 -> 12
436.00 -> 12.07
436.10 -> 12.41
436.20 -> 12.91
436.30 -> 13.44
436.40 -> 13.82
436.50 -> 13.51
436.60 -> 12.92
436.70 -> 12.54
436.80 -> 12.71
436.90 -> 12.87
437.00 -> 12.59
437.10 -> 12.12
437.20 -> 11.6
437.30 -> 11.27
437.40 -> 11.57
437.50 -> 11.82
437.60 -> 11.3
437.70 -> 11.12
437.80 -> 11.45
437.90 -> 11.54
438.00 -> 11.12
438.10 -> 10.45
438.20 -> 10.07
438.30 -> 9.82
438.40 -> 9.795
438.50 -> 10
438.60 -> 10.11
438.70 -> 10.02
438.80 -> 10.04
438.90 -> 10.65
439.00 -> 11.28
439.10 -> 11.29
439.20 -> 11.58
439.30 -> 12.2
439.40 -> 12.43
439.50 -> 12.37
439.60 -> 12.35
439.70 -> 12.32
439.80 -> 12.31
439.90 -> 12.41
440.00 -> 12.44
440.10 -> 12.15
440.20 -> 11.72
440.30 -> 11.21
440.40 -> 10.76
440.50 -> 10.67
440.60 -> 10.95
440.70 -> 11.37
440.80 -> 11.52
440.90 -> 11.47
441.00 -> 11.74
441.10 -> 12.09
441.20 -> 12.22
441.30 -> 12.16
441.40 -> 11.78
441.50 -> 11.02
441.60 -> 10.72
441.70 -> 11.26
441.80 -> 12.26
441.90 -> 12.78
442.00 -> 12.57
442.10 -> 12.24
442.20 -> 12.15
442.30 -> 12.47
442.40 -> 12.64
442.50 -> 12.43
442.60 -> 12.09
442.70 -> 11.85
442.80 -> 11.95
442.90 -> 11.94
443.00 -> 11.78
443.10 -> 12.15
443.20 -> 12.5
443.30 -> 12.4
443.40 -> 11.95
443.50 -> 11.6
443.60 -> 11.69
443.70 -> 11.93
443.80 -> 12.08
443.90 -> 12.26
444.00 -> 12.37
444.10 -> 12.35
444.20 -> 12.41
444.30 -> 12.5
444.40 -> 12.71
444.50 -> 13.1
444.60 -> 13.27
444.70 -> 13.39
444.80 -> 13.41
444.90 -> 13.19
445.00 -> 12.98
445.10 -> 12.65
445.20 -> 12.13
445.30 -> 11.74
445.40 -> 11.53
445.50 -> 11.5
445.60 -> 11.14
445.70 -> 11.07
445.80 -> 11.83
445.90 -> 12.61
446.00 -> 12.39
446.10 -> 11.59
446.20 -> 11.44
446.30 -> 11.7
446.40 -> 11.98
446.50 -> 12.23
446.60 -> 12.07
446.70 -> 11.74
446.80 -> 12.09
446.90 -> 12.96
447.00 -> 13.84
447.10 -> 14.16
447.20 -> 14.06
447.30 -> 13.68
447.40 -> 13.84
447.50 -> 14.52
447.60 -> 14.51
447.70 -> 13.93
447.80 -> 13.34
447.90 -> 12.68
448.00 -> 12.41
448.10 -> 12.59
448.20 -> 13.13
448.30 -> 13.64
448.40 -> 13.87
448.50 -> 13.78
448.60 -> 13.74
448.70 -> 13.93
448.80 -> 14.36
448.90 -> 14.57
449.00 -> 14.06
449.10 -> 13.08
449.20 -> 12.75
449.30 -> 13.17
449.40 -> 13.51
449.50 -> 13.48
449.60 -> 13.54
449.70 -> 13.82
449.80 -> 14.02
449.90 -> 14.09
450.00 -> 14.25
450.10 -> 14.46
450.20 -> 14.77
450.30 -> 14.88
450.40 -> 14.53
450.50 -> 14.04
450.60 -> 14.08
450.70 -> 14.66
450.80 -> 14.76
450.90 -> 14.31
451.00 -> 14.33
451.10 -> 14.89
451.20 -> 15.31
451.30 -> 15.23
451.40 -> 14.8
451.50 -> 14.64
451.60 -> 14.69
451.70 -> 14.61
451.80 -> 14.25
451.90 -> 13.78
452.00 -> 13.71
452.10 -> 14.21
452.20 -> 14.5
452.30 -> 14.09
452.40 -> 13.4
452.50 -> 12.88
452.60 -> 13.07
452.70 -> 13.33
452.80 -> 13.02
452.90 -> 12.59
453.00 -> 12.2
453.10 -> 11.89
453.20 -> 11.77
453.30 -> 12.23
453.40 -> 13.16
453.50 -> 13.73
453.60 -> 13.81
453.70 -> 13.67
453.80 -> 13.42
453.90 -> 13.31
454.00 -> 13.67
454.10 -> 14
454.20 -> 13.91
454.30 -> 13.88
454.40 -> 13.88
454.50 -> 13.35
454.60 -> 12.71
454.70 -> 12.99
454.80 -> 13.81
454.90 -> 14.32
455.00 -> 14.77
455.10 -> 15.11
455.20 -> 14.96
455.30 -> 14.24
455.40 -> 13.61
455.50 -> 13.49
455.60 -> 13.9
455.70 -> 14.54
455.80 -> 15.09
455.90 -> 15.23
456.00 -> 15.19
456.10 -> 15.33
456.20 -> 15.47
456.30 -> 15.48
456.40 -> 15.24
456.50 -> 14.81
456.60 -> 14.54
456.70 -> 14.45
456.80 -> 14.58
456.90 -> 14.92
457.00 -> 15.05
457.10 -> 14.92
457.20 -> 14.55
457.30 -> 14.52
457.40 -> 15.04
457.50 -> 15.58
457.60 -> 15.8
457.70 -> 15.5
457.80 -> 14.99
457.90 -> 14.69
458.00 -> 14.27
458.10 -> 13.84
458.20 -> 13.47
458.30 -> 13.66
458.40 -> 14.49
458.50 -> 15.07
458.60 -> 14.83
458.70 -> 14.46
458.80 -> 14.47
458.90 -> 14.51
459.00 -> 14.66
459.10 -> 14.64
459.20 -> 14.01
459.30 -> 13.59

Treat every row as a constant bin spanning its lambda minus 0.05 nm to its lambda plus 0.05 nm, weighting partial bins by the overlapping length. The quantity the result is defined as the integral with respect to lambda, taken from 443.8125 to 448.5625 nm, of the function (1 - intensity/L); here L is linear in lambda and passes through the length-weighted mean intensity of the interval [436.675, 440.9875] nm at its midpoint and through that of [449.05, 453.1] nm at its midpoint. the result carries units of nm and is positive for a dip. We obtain 0.08 nm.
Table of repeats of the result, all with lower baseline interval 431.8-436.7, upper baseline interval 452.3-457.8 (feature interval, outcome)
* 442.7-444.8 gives 0.03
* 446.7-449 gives -0.09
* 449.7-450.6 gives -0.06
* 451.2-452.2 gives -0.06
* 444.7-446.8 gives 0.12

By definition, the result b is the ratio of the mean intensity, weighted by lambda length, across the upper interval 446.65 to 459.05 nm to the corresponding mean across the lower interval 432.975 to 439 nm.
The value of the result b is 1.24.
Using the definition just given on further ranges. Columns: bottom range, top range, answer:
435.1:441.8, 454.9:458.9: 1.27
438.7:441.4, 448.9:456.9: 1.20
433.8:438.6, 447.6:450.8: 1.20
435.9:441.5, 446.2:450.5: 1.16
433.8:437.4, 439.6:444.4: 1.02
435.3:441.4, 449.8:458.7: 1.22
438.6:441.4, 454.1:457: 1.24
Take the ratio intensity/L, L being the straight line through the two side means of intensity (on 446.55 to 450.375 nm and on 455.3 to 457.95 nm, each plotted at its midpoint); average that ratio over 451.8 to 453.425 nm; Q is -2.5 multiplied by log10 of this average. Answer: 0.09 mag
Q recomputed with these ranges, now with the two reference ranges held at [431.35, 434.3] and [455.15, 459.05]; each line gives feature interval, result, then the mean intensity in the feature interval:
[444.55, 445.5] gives 0.011 mag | 12.6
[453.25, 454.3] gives 0.052 mag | 13.5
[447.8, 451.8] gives -0.039 mag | 14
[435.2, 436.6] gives -0.081 mag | 12.2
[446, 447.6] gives 0.018 mag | 12.8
